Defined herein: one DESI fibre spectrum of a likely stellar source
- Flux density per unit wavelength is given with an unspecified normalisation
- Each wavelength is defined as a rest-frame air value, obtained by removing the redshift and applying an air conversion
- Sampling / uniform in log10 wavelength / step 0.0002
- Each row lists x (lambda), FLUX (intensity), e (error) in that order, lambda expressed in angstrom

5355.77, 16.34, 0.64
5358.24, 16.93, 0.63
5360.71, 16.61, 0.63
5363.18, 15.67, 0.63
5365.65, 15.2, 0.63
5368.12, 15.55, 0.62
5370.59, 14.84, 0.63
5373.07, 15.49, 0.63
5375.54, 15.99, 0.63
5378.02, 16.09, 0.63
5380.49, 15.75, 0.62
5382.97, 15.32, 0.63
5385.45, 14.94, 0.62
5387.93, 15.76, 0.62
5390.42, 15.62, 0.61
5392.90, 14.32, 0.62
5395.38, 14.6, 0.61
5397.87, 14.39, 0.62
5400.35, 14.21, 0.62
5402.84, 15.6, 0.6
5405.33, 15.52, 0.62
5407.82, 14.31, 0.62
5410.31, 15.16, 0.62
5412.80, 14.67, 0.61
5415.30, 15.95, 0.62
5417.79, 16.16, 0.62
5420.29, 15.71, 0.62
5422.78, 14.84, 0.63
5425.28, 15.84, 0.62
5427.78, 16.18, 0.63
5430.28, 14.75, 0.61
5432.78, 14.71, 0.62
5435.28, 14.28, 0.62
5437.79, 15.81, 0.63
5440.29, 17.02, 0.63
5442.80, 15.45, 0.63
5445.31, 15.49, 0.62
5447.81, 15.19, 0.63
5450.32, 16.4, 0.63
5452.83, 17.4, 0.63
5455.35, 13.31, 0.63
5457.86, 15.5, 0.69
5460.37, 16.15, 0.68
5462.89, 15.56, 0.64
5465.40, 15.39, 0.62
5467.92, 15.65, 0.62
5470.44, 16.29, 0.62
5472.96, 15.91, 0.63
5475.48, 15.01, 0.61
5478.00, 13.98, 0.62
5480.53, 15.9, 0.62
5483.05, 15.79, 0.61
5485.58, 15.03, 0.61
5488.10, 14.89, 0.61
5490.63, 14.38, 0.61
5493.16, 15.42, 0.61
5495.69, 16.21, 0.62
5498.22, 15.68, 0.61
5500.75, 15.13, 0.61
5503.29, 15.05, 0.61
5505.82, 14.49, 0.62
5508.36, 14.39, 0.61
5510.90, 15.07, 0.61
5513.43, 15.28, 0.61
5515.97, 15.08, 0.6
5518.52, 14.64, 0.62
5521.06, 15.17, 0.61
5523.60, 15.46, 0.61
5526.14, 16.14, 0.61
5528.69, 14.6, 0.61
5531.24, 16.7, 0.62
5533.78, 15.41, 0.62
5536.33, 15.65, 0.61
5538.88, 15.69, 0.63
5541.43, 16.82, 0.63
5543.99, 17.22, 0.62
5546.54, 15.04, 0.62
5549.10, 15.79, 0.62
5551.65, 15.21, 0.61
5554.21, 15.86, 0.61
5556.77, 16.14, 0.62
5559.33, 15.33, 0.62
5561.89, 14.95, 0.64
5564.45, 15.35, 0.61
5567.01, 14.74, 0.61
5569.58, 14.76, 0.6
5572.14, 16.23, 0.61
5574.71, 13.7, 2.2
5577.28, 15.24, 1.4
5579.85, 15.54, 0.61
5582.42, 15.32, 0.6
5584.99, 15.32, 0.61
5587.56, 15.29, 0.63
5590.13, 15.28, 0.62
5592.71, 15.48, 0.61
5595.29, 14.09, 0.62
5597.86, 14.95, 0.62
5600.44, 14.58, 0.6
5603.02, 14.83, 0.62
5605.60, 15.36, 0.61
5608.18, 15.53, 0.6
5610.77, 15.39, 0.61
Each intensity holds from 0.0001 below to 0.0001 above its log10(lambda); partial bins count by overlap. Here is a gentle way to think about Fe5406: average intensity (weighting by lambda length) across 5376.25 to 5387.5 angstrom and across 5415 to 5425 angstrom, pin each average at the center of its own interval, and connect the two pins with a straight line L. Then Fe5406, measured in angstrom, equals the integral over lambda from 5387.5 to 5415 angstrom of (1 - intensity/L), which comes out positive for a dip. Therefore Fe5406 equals 1.2 angstrom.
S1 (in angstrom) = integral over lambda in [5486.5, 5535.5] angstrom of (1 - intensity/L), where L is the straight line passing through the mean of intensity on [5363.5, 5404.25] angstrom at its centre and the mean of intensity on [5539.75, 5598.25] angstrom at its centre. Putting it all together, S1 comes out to 0.37 angstrom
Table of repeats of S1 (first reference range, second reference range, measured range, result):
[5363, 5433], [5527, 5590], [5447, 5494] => -0.2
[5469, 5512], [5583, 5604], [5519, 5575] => -1.7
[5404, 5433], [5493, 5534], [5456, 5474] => -0.4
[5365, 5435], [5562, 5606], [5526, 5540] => -0.5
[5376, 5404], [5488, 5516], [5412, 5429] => -0.6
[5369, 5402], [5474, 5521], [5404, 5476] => -1.8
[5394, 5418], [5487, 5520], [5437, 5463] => -1.3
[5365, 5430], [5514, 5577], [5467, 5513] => 0.5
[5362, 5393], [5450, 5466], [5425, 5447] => 0.2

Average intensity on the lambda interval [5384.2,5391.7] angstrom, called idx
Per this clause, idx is 15.4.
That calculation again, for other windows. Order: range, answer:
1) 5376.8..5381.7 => 15.9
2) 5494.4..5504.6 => 15.5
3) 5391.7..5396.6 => 14.5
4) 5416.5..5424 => 15.6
